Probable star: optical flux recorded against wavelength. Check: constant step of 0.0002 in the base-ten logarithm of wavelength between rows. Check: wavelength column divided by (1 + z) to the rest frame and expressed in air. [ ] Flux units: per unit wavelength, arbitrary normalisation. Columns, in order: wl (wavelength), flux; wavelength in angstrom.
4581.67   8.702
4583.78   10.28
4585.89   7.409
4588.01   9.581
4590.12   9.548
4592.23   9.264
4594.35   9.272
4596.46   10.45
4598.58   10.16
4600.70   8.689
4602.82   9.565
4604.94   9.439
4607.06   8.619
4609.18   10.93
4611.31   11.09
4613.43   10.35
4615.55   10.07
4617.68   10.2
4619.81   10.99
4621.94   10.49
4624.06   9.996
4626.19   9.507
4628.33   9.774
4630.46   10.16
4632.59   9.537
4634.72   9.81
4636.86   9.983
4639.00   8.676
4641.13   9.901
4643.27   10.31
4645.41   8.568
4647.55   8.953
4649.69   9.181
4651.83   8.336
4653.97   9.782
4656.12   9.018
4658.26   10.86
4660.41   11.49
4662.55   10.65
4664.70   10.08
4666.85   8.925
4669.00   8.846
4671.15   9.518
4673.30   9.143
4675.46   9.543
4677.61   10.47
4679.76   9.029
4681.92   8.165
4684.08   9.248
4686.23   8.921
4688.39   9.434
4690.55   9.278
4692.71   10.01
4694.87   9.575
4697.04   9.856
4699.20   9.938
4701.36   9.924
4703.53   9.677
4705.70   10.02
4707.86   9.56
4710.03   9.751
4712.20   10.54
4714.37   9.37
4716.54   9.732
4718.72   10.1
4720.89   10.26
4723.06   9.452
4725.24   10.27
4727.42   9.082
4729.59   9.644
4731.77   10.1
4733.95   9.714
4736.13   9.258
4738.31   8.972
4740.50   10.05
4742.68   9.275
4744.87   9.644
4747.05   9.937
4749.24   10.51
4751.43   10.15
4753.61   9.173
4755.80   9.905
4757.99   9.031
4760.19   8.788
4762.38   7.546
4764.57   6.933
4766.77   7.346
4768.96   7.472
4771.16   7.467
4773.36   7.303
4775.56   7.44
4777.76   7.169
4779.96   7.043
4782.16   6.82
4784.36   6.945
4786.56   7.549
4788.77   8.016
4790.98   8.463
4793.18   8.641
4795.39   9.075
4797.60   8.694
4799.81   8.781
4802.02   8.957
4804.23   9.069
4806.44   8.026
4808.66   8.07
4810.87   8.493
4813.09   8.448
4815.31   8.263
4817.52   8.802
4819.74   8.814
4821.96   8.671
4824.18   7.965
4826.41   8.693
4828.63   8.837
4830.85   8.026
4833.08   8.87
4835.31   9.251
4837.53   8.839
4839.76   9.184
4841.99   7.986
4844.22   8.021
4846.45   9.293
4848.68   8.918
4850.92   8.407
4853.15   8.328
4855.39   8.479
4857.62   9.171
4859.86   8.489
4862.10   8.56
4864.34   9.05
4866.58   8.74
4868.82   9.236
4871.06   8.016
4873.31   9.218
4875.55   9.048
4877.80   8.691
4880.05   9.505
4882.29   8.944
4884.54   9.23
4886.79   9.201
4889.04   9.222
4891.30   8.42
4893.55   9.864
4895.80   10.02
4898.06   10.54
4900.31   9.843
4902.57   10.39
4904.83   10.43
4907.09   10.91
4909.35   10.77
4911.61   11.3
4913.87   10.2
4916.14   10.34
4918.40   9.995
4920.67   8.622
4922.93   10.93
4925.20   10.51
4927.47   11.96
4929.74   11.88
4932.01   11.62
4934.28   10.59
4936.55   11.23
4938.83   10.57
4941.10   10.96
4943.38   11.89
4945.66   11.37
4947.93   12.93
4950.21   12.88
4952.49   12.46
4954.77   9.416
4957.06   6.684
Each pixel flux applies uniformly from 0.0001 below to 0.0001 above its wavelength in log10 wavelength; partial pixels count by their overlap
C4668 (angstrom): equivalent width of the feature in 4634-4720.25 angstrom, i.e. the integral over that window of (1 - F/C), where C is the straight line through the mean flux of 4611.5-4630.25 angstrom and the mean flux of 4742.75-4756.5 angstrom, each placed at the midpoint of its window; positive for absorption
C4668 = 3.8 angstrom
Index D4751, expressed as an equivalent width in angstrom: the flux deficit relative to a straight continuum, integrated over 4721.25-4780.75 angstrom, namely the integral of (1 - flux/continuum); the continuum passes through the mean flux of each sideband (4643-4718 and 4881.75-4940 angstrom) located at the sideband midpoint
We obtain 5.7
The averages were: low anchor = 9.59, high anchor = 10.3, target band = 8.86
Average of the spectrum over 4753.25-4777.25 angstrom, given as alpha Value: 7.98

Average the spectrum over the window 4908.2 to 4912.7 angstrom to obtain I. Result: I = 11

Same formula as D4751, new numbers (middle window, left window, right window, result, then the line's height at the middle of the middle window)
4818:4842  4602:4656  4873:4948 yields 3.47 angstrom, 10.1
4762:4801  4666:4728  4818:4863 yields 5.66 angstrom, 9.03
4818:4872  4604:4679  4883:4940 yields 8.15 angstrom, 10.2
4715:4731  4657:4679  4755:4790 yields -1.93 angstrom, 8.73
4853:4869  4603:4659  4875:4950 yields 2.39 angstrom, 10.3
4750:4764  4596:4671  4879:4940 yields 1.34 angstrom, 10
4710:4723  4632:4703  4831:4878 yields -0.84 angstrom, 9.33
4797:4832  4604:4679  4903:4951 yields 6.66 angstrom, 10.5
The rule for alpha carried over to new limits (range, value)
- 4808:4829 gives 8.5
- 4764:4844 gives 8.19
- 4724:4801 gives 8.63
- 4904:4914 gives 10.8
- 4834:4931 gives 9.49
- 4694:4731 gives 9.81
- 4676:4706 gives 9.53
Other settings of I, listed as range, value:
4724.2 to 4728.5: 9.66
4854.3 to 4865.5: 8.75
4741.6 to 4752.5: 9.9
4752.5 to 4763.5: 8.89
